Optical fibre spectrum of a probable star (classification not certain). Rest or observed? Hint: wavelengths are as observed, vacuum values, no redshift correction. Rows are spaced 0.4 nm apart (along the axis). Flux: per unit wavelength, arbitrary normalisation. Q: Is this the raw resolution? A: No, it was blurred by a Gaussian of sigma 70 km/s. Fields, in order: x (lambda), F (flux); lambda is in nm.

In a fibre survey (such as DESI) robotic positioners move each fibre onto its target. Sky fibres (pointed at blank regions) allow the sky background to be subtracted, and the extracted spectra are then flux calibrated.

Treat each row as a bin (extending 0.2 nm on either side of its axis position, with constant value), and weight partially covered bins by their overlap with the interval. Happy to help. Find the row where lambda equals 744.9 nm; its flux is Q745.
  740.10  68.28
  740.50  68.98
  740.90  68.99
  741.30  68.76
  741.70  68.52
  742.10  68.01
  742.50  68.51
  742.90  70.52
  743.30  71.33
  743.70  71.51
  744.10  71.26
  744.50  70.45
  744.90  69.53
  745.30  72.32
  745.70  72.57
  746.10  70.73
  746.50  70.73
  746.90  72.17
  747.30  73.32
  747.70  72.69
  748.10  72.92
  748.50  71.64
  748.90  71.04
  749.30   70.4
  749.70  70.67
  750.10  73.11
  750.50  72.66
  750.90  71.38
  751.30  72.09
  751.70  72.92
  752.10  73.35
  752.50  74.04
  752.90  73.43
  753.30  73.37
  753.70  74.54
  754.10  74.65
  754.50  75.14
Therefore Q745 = 69.53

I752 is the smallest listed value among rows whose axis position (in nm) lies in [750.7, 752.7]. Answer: 71.38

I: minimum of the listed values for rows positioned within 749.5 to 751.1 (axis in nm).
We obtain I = 70.67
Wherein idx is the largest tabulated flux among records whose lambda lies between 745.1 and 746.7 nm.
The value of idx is 72.57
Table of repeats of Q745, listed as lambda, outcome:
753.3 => 73.37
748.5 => 71.64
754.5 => 75.14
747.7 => 72.69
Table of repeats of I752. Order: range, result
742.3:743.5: 68.51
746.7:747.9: 72.17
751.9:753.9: 73.35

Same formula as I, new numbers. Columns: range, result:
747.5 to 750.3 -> 70.4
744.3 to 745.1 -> 69.53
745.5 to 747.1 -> 70.73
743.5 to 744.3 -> 71.26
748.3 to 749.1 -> 71.04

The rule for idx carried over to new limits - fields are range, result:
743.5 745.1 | 71.51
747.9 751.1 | 73.11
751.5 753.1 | 74.04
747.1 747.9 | 73.32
